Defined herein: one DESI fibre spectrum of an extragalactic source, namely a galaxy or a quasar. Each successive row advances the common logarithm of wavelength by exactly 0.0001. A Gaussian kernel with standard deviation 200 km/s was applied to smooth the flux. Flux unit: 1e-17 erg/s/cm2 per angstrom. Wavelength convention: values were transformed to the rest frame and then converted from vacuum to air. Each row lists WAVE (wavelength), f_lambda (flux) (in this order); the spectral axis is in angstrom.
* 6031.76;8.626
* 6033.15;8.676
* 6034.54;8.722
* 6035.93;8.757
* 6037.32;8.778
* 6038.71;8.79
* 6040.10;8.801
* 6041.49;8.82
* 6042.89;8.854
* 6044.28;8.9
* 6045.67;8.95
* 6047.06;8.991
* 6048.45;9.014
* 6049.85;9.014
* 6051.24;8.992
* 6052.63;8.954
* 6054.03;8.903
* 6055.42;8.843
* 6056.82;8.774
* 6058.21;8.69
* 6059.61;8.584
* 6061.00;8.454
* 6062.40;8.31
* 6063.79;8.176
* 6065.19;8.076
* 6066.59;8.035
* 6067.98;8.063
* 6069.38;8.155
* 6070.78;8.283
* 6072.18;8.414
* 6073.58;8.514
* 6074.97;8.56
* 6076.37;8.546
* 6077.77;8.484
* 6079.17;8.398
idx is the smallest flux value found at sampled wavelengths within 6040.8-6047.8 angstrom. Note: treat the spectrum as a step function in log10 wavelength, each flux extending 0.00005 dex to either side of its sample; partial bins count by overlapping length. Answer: 8.82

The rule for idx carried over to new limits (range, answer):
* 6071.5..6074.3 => 8.414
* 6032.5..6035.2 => 8.676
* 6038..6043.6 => 8.79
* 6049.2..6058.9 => 8.69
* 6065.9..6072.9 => 8.035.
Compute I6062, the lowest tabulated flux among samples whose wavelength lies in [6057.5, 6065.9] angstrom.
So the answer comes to 8.076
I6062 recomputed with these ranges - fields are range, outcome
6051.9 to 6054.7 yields 8.903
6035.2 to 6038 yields 8.757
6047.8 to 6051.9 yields 8.992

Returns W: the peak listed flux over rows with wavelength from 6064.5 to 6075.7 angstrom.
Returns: 8.56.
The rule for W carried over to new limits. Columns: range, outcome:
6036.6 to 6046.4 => 8.95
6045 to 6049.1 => 9.014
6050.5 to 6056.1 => 8.992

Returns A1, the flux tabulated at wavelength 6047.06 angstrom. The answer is 8.991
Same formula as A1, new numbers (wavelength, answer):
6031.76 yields 8.626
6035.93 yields 8.757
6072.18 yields 8.414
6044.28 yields 8.9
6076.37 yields 8.546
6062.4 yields 8.31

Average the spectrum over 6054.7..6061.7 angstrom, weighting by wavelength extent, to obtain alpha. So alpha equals 8.67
